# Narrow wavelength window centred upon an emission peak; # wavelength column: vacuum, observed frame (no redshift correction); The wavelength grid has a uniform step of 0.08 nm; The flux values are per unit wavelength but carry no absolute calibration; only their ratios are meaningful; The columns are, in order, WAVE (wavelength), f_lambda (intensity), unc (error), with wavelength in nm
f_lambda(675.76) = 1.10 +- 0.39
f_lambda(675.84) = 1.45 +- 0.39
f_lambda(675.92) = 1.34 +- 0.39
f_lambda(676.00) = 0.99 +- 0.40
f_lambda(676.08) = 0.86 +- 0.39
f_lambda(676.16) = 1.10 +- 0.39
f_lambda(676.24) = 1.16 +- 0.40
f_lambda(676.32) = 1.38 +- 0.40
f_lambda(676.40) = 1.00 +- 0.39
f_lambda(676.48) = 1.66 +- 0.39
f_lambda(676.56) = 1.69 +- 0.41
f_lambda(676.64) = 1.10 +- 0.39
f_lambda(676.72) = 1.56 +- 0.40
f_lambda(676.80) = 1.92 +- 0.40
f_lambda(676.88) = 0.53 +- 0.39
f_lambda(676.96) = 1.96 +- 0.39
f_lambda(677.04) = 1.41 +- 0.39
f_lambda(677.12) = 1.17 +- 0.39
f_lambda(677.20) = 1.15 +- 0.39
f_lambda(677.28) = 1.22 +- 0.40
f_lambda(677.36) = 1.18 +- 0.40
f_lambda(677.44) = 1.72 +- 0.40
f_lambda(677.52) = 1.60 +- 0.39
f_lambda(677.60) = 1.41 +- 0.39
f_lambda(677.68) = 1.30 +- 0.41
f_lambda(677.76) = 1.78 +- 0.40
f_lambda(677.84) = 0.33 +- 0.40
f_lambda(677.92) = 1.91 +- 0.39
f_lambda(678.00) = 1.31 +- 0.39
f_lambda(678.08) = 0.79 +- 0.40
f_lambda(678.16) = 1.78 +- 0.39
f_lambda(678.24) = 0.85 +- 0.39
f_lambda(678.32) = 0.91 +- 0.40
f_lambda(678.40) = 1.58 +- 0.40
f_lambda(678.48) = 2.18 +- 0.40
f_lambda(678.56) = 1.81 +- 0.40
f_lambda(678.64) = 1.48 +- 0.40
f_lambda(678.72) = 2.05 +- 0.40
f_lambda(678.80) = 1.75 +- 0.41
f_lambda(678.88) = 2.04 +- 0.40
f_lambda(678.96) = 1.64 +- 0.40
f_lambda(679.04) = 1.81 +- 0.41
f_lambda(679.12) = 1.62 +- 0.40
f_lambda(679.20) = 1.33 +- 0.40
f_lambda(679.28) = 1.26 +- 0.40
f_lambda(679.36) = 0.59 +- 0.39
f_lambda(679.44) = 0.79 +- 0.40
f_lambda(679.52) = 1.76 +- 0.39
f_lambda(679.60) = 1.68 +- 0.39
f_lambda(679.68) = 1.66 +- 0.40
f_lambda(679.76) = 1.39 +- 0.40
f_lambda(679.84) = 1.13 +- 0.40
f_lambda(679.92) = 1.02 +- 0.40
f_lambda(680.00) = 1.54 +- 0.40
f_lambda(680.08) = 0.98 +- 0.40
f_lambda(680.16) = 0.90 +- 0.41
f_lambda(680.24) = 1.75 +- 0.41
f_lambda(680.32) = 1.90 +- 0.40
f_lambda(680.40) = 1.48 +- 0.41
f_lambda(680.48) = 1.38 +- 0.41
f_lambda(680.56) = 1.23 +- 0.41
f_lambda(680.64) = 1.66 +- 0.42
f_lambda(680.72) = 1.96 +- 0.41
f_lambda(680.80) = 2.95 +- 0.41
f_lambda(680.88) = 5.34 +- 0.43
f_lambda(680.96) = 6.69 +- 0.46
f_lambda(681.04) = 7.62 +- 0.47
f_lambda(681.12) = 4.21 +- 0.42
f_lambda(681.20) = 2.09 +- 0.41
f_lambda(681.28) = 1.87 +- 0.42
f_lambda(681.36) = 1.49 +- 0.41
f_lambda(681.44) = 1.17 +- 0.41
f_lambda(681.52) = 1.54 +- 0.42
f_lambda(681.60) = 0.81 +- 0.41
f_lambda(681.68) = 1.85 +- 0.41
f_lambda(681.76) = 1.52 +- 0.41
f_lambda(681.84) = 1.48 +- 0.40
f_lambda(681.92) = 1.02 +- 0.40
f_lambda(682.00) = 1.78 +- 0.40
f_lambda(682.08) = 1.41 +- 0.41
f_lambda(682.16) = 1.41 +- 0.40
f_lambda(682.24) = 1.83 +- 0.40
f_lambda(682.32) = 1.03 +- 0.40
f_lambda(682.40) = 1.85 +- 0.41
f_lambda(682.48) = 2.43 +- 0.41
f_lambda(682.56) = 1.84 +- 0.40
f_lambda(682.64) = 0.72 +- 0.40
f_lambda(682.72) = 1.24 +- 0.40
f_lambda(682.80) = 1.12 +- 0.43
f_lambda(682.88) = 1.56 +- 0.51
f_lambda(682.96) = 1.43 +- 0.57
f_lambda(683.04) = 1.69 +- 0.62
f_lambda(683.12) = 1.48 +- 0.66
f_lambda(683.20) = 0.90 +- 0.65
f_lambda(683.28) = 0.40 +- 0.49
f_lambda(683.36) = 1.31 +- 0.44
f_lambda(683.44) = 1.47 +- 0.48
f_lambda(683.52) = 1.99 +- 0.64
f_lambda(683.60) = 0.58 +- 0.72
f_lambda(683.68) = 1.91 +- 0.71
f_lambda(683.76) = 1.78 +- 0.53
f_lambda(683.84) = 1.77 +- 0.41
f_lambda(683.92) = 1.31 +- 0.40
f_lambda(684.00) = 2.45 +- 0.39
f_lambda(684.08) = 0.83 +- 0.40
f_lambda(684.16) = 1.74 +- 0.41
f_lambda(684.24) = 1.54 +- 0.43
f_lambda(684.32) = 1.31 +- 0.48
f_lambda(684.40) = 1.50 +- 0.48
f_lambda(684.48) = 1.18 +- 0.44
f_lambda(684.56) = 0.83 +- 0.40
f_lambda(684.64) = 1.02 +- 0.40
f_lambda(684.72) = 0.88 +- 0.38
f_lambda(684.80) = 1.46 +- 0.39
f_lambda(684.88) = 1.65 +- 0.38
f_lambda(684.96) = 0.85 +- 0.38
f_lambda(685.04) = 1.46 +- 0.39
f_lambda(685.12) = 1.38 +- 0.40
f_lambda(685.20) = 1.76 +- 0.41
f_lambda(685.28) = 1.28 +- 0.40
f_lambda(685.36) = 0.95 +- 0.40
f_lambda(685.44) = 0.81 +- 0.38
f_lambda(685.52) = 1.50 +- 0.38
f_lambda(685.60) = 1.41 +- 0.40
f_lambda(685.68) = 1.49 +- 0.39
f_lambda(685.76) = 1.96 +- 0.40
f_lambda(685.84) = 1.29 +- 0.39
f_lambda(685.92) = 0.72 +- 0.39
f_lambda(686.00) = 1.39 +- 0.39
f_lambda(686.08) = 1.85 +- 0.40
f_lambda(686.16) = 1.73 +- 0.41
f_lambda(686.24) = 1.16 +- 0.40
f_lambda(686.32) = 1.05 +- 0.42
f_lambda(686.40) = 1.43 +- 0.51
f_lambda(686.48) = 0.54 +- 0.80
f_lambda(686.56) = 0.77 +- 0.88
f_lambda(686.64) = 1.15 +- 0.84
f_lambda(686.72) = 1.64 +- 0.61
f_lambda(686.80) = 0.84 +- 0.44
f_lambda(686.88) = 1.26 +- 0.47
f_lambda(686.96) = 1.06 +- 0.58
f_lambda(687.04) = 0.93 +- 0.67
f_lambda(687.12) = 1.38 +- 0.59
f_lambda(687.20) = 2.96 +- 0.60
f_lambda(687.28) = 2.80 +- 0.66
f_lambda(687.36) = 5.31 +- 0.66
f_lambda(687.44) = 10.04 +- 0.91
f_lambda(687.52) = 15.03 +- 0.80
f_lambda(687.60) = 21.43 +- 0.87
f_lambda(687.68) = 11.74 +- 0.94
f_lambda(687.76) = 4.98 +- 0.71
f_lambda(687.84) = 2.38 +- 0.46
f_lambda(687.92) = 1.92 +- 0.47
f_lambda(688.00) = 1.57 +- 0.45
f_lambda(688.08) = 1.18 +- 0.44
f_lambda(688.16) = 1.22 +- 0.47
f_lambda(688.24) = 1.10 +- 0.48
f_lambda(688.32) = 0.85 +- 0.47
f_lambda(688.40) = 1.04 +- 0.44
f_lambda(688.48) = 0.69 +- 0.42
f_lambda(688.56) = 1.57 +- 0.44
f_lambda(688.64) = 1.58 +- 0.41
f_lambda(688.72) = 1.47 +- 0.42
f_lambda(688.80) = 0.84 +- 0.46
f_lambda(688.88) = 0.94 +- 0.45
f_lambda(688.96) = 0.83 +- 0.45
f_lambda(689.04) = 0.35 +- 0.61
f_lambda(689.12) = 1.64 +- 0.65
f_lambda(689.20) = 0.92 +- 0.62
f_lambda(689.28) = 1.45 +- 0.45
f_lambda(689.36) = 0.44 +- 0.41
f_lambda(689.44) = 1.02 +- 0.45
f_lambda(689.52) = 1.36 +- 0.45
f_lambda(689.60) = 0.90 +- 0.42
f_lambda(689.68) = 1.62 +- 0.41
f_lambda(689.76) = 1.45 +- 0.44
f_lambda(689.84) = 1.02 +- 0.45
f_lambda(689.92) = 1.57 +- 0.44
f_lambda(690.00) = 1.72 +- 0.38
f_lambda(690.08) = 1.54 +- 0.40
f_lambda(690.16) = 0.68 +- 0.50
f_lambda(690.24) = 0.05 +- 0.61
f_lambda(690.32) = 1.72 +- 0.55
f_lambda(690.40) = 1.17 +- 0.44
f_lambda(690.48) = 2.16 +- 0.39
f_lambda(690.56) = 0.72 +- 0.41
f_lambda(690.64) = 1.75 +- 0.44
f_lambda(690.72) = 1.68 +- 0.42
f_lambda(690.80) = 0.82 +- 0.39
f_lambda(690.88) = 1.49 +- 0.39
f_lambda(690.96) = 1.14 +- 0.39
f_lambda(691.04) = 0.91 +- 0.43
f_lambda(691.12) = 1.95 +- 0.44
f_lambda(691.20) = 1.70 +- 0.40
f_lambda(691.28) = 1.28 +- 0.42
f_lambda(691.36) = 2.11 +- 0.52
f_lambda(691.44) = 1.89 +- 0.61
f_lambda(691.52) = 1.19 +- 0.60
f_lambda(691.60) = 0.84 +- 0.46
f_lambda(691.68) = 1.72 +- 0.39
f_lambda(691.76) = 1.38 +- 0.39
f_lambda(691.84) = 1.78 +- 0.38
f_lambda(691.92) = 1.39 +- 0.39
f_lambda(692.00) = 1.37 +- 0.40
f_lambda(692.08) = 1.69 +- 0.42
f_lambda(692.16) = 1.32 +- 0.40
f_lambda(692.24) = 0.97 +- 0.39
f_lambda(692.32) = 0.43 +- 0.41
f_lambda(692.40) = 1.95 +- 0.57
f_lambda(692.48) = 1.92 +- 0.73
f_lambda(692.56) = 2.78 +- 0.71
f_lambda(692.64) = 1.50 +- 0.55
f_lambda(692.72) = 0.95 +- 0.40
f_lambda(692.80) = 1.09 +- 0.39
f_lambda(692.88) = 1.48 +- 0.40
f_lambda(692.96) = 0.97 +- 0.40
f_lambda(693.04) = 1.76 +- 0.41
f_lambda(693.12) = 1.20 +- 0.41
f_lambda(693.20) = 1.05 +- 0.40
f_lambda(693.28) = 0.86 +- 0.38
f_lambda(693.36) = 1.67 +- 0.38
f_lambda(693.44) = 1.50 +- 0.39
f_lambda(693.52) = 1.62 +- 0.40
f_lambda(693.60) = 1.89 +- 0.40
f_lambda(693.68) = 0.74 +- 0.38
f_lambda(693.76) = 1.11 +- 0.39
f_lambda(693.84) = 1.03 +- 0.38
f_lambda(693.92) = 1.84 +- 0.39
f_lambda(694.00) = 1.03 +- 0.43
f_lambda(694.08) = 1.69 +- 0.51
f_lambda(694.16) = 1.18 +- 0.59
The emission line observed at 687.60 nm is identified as [O III] 5007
